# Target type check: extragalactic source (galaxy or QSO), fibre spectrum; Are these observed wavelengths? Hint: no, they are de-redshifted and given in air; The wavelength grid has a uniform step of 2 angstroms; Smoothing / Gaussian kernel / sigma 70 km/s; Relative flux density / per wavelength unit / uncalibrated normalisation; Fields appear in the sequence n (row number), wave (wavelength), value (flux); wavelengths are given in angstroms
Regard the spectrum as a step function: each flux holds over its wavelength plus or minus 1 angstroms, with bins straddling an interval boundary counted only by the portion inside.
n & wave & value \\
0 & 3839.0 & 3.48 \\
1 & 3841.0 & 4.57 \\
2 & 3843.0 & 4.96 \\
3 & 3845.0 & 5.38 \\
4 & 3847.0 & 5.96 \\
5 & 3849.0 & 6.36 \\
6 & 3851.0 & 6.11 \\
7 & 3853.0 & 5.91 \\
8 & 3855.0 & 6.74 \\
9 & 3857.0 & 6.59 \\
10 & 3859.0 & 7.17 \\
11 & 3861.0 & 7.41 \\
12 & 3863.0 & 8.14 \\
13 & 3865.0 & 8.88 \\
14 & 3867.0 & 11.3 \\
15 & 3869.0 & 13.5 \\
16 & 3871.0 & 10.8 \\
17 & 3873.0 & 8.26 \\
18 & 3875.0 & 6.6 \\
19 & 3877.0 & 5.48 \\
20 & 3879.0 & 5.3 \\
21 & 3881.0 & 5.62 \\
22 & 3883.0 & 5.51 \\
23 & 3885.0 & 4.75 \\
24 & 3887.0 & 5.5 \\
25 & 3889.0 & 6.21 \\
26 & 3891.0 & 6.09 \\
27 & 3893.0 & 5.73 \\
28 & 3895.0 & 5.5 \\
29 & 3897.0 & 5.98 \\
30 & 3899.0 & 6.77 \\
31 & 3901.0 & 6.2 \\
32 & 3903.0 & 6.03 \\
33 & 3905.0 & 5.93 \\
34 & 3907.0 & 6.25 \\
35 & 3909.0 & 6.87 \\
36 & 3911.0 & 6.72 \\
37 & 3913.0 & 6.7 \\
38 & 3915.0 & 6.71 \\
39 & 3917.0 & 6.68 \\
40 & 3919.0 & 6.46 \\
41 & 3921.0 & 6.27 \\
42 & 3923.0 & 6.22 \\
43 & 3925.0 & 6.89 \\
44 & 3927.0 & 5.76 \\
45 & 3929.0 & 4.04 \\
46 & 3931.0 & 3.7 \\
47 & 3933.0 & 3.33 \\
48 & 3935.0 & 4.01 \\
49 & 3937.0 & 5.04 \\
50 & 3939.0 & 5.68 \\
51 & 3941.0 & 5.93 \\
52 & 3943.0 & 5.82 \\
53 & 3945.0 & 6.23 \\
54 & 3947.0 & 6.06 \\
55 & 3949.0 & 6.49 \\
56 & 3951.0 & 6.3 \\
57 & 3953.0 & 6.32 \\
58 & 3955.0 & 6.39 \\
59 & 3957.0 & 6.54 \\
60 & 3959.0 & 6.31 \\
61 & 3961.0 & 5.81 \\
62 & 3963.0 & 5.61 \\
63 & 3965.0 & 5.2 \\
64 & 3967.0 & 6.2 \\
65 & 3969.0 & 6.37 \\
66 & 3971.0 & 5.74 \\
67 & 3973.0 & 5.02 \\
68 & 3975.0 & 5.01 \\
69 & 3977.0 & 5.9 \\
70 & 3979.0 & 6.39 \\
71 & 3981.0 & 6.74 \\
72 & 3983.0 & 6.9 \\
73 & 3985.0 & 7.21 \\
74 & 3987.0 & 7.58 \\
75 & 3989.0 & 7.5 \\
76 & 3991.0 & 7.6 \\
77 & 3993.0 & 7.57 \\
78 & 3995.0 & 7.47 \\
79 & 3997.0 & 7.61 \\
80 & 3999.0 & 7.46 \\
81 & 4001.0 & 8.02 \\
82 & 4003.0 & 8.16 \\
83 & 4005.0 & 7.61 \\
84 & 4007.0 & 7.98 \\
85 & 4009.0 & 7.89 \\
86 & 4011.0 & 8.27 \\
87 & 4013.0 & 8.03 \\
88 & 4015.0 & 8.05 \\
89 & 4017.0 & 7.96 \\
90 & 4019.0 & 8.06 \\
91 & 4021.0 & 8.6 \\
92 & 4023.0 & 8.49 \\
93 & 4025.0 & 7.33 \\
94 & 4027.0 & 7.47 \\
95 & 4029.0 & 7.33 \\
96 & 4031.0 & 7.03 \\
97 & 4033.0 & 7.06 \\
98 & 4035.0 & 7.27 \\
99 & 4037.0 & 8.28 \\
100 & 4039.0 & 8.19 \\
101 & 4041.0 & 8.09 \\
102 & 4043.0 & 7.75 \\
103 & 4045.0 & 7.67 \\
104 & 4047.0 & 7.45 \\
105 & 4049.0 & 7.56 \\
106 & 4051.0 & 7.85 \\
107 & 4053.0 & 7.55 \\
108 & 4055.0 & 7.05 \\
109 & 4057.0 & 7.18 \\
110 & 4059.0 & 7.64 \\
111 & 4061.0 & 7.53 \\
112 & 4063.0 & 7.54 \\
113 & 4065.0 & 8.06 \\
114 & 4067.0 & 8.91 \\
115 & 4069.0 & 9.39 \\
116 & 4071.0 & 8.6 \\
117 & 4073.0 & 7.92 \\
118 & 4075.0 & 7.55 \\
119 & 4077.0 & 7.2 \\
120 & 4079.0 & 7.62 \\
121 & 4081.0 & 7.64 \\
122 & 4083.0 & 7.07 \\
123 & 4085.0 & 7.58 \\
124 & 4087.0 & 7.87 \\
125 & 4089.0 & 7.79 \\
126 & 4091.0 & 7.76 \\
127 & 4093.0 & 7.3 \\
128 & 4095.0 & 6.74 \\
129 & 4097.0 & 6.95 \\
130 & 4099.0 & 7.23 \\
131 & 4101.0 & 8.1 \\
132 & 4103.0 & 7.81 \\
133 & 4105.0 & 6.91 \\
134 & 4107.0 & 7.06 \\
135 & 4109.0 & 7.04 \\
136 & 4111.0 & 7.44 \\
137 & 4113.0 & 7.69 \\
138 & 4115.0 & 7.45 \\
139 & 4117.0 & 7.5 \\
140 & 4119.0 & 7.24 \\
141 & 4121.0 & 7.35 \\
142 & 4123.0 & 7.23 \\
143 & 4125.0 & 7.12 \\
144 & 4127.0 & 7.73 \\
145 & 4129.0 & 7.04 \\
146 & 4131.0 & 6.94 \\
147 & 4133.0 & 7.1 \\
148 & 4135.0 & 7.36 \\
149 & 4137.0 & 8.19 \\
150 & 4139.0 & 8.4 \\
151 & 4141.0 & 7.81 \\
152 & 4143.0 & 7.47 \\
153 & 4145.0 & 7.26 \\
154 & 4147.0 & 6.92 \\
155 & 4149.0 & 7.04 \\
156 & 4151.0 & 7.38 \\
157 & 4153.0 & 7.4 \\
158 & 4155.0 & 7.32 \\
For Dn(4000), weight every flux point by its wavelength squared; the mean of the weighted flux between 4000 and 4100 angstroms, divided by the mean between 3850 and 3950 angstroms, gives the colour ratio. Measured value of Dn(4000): 1.3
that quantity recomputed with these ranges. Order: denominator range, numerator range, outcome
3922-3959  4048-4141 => 1.45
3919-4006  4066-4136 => 1.29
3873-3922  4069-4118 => 1.36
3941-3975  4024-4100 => 1.34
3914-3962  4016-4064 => 1.39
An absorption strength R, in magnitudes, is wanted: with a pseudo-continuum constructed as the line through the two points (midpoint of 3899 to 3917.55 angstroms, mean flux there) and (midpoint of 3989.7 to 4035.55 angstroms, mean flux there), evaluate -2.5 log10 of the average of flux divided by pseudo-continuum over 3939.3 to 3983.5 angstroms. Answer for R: 0.18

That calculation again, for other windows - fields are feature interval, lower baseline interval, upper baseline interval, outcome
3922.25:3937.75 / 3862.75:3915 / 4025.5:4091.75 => 0.42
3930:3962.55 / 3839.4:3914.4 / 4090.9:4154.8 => 0.22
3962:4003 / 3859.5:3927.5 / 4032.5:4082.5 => 0.10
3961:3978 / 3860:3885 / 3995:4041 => 0.36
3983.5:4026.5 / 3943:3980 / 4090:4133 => -0.22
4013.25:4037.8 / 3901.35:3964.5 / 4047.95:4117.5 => -0.12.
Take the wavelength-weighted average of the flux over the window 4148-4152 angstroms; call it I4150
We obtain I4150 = 7.21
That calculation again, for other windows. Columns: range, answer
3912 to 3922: 6.56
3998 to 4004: 7.88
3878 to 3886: 5.29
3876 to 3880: 5.39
